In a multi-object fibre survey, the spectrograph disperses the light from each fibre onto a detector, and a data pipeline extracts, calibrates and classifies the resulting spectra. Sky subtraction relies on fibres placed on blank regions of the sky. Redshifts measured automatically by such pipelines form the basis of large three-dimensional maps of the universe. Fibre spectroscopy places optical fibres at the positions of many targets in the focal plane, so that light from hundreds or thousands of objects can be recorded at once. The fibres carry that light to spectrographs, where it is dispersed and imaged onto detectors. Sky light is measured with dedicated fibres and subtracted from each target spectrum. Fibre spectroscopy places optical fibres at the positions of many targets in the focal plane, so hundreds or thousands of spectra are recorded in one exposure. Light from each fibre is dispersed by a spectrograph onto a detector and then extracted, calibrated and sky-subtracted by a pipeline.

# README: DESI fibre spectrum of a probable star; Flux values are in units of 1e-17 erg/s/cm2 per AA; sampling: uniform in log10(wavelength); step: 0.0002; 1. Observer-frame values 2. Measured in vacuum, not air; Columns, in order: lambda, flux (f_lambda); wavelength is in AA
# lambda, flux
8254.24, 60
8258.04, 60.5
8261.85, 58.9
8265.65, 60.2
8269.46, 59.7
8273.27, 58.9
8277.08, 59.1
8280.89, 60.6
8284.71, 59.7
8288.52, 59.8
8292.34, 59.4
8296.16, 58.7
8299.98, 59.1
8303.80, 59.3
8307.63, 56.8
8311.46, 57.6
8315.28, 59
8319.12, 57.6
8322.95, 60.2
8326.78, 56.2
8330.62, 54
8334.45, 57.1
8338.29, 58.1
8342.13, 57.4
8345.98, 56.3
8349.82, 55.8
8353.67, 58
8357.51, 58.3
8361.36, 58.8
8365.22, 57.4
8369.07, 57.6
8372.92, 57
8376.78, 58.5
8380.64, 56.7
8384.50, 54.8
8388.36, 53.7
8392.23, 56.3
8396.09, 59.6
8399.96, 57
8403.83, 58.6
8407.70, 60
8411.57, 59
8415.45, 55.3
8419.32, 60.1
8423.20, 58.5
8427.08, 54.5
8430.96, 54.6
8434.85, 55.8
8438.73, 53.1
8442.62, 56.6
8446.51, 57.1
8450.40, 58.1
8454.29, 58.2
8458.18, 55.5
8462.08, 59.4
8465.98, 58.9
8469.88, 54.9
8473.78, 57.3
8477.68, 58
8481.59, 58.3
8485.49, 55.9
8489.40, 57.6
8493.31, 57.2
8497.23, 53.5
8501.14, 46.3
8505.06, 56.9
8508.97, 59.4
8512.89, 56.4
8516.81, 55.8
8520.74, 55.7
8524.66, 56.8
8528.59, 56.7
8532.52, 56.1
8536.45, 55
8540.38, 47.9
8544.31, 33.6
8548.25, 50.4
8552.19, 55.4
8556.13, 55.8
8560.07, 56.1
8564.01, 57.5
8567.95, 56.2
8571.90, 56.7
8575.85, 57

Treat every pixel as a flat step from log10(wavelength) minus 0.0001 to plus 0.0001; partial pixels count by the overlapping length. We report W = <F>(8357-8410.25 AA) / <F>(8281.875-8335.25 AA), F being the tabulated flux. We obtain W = 0.99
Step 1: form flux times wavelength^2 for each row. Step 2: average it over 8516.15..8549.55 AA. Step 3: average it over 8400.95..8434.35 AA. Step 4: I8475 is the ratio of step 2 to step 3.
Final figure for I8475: 0.93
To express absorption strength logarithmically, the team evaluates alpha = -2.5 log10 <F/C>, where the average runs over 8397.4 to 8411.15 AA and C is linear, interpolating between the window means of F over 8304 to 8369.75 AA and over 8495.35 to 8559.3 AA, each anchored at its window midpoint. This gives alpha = -0.05 mag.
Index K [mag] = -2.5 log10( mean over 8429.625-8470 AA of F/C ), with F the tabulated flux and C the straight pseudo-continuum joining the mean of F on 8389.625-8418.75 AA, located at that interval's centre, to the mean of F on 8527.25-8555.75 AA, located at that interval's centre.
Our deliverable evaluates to -0.021 mag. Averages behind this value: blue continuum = 58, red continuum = 50.9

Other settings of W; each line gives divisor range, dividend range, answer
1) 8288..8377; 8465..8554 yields 0.94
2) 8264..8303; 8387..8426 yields 0.97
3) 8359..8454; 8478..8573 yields 0.96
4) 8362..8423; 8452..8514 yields 0.98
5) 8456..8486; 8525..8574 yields 0.93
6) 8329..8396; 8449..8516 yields 0.99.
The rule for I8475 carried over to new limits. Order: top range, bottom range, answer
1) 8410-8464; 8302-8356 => 1.02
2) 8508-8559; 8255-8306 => 0.95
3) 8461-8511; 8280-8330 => 1.00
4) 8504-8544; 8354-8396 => 0.99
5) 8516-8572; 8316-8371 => 0.98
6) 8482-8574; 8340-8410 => 0.98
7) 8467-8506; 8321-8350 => 1.01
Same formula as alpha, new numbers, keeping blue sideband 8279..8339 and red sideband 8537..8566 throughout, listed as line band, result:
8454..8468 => -0.08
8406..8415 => -0.07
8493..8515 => -0.04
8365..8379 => -0.02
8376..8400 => -0.01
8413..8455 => -0.04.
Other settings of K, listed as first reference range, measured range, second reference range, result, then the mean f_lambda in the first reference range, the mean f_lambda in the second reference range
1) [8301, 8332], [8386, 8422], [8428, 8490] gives -0.011 mag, 57.7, 56.8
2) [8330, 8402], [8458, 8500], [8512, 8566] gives -0.041 mag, 57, 53.5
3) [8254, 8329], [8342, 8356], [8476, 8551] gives 0.017 mag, 59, 54.1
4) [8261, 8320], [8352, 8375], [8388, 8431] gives 0.005 mag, 59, 57.5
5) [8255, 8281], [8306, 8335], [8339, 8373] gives 0.019 mag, 59.7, 57.4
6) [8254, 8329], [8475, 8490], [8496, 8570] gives -0.050 mag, 59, 53.8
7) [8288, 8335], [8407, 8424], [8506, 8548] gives -0.052 mag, 58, 53.3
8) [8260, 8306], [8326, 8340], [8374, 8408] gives 0.038 mag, 59.4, 57.1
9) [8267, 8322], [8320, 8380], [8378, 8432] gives 0.013 mag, 59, 57.1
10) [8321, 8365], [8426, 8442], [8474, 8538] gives 0.037 mag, 57.3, 56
